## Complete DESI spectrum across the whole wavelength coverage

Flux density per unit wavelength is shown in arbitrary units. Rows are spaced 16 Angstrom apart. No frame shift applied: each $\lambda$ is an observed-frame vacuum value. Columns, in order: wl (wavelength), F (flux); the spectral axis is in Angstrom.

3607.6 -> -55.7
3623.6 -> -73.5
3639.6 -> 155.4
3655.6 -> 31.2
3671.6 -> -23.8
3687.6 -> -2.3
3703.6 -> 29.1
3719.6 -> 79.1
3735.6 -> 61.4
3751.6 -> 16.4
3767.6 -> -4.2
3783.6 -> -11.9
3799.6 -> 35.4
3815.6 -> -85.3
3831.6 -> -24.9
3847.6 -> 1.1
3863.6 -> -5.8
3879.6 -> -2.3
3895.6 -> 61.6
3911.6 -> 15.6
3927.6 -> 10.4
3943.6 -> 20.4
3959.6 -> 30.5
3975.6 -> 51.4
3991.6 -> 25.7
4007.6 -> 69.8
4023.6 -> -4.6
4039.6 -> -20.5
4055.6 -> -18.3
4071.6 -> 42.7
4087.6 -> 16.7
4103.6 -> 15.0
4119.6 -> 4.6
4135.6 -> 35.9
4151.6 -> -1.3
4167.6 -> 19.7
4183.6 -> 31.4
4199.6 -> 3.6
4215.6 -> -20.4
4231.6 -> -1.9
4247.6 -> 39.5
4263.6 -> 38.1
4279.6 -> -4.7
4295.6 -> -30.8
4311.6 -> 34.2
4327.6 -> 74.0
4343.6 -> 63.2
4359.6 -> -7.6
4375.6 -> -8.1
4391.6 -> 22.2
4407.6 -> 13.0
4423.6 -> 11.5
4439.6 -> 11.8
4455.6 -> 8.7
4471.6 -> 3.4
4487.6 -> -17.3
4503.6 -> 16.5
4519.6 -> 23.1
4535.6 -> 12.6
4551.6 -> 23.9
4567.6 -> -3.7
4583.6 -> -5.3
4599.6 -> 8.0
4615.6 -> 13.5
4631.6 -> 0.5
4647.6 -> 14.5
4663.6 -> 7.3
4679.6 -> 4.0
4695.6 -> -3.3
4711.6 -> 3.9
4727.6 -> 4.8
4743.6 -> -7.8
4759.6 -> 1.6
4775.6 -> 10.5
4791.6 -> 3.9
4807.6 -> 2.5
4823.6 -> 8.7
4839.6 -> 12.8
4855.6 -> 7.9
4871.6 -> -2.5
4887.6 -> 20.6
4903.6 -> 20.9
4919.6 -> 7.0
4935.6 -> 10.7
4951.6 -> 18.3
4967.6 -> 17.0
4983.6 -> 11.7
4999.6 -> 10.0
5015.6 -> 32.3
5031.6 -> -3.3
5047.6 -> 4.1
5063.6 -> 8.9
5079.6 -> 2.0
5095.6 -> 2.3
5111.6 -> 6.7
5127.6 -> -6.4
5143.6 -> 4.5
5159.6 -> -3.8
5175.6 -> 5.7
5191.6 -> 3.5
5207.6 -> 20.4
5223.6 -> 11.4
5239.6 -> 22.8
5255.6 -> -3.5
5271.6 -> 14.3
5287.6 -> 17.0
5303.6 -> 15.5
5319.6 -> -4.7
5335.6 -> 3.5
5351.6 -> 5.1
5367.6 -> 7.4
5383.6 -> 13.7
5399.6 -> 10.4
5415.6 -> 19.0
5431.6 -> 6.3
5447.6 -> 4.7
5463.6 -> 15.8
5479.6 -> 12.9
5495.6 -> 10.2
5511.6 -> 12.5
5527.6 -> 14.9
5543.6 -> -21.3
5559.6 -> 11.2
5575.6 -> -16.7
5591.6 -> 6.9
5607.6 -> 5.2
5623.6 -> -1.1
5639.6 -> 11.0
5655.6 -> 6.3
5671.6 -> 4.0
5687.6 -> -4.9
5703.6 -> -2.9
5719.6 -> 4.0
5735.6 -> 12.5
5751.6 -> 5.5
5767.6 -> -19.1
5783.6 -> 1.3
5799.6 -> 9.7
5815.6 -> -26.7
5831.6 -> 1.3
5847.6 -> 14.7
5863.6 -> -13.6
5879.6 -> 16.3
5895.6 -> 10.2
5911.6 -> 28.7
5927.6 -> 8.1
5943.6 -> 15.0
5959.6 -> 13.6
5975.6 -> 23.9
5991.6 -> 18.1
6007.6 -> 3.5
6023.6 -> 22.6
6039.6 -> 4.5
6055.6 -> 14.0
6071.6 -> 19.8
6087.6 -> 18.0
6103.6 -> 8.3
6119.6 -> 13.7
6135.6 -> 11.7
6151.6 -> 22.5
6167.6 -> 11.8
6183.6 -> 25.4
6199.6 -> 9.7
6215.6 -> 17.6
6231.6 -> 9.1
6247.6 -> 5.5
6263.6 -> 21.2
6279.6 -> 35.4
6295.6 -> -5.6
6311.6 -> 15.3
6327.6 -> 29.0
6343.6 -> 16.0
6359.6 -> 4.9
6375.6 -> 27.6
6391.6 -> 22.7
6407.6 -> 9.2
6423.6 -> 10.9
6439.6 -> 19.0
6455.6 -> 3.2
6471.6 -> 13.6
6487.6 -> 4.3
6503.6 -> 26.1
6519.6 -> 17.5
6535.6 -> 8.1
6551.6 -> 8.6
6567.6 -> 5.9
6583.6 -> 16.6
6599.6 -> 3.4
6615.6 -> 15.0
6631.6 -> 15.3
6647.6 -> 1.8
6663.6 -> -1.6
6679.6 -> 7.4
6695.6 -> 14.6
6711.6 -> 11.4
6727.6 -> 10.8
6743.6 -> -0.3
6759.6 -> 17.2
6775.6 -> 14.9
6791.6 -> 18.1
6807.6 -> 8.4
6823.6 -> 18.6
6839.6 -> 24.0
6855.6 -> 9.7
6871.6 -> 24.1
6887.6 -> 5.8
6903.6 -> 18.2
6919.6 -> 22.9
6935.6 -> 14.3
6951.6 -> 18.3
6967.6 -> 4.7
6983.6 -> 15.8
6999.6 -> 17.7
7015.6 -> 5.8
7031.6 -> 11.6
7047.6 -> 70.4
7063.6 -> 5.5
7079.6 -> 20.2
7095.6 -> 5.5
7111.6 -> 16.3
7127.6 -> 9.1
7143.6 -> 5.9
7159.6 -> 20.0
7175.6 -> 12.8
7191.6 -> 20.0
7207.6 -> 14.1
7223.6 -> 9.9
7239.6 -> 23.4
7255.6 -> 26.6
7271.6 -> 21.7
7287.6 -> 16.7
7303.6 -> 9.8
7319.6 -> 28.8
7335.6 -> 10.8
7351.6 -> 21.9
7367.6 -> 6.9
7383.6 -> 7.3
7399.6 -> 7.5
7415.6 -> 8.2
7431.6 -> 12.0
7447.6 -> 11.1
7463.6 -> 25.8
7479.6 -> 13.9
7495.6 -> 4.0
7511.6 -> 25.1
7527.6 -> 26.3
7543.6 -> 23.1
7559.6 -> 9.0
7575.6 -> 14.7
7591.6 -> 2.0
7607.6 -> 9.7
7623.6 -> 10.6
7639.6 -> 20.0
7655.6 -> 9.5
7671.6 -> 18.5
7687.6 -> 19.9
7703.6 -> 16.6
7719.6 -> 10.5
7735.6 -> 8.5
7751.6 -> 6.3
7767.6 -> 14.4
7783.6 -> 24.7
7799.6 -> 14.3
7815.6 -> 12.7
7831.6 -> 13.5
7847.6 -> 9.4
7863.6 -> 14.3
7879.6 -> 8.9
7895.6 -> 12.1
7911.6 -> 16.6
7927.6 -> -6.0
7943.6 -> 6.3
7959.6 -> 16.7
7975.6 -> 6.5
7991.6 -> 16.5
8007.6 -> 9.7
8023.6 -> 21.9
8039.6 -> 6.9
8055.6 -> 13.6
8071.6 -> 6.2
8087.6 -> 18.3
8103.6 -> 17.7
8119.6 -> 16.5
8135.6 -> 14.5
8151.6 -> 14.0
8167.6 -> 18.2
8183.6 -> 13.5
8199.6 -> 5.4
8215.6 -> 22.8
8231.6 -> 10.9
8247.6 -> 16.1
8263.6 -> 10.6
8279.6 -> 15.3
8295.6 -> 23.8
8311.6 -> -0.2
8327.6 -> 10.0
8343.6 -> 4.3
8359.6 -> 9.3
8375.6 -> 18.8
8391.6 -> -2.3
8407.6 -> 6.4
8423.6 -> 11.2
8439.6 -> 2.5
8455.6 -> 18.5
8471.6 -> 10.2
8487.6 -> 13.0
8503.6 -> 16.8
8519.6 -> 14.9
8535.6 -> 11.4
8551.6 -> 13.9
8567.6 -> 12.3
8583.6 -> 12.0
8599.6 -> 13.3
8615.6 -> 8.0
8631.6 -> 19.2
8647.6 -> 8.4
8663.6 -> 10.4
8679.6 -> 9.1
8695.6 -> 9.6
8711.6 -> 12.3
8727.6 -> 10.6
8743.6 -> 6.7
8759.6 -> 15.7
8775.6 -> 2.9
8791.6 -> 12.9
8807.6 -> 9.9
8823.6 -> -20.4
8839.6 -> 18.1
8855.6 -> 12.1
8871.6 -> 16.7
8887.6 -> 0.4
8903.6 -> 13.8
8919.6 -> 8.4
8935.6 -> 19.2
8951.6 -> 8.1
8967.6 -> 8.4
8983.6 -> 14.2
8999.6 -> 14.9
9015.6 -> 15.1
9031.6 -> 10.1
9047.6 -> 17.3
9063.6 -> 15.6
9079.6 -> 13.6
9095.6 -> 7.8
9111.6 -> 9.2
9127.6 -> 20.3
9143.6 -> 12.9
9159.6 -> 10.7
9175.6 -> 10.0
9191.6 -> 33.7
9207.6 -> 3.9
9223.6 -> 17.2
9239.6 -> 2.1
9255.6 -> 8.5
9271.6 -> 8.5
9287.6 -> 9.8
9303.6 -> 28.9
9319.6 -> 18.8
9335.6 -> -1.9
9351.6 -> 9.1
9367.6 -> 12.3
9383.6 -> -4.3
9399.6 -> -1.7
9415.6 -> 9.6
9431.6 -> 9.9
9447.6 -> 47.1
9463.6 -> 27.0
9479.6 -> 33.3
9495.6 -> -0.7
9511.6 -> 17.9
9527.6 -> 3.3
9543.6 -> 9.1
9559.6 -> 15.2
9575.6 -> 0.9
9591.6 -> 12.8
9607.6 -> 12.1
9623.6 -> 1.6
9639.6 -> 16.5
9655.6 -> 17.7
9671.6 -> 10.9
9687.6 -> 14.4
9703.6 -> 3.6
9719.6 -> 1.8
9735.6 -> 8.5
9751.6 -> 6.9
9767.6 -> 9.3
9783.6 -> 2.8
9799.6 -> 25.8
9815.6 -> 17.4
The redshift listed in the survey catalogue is 0.891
